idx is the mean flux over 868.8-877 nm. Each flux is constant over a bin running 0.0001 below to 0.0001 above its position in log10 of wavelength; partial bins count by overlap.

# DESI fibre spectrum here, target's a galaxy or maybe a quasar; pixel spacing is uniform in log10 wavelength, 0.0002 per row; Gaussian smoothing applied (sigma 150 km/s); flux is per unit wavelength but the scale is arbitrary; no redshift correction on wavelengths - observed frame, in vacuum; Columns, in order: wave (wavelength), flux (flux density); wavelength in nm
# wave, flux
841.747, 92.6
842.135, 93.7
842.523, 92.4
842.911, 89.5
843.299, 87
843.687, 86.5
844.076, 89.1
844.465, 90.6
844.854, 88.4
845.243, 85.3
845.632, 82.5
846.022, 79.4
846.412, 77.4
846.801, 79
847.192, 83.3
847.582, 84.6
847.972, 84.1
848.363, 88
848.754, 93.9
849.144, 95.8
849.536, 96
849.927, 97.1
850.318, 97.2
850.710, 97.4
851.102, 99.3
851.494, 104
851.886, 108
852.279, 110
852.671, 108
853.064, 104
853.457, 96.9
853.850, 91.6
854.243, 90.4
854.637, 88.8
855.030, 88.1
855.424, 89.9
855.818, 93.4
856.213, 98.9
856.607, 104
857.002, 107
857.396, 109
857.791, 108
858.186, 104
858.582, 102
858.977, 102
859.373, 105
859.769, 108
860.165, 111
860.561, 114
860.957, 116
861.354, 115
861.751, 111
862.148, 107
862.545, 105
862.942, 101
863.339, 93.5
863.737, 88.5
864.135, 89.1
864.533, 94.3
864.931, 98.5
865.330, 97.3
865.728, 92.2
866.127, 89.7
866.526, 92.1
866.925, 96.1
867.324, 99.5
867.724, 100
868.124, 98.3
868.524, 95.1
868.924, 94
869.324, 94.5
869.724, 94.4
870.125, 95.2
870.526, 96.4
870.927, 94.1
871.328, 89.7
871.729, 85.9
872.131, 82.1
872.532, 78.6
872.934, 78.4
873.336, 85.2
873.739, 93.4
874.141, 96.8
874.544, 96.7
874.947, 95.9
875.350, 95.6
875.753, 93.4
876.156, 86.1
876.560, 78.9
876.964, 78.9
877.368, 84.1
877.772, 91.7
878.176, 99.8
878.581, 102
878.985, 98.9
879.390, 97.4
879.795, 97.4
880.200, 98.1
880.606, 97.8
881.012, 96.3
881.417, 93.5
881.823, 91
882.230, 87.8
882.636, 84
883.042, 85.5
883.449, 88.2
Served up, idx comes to 89.9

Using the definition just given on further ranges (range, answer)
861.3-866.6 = 97.8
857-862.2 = 109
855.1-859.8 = 102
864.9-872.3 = 93.9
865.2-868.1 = 95.4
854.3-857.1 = 95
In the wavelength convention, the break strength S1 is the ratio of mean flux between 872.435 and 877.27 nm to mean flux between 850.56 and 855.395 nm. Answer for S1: 0.9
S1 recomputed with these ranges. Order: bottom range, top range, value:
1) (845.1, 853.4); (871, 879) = 0.96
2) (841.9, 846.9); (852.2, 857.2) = 1.13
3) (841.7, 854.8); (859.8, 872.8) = 1.05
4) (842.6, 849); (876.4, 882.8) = 1.08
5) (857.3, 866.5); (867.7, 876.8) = 0.89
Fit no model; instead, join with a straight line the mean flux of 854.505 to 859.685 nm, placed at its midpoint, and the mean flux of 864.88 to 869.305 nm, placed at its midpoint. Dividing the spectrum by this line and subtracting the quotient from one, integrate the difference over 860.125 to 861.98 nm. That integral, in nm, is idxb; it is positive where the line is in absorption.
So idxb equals -0.28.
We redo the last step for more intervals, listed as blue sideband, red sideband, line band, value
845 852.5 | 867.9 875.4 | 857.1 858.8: -0.262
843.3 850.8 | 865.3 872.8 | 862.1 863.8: -0.144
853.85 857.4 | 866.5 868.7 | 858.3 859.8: -0.120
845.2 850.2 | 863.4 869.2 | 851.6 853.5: -0.366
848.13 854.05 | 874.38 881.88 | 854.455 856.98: 0.084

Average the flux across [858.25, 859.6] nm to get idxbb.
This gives 103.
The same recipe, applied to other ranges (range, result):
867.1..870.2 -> 96.4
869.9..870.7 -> 95.7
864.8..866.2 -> 94.6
